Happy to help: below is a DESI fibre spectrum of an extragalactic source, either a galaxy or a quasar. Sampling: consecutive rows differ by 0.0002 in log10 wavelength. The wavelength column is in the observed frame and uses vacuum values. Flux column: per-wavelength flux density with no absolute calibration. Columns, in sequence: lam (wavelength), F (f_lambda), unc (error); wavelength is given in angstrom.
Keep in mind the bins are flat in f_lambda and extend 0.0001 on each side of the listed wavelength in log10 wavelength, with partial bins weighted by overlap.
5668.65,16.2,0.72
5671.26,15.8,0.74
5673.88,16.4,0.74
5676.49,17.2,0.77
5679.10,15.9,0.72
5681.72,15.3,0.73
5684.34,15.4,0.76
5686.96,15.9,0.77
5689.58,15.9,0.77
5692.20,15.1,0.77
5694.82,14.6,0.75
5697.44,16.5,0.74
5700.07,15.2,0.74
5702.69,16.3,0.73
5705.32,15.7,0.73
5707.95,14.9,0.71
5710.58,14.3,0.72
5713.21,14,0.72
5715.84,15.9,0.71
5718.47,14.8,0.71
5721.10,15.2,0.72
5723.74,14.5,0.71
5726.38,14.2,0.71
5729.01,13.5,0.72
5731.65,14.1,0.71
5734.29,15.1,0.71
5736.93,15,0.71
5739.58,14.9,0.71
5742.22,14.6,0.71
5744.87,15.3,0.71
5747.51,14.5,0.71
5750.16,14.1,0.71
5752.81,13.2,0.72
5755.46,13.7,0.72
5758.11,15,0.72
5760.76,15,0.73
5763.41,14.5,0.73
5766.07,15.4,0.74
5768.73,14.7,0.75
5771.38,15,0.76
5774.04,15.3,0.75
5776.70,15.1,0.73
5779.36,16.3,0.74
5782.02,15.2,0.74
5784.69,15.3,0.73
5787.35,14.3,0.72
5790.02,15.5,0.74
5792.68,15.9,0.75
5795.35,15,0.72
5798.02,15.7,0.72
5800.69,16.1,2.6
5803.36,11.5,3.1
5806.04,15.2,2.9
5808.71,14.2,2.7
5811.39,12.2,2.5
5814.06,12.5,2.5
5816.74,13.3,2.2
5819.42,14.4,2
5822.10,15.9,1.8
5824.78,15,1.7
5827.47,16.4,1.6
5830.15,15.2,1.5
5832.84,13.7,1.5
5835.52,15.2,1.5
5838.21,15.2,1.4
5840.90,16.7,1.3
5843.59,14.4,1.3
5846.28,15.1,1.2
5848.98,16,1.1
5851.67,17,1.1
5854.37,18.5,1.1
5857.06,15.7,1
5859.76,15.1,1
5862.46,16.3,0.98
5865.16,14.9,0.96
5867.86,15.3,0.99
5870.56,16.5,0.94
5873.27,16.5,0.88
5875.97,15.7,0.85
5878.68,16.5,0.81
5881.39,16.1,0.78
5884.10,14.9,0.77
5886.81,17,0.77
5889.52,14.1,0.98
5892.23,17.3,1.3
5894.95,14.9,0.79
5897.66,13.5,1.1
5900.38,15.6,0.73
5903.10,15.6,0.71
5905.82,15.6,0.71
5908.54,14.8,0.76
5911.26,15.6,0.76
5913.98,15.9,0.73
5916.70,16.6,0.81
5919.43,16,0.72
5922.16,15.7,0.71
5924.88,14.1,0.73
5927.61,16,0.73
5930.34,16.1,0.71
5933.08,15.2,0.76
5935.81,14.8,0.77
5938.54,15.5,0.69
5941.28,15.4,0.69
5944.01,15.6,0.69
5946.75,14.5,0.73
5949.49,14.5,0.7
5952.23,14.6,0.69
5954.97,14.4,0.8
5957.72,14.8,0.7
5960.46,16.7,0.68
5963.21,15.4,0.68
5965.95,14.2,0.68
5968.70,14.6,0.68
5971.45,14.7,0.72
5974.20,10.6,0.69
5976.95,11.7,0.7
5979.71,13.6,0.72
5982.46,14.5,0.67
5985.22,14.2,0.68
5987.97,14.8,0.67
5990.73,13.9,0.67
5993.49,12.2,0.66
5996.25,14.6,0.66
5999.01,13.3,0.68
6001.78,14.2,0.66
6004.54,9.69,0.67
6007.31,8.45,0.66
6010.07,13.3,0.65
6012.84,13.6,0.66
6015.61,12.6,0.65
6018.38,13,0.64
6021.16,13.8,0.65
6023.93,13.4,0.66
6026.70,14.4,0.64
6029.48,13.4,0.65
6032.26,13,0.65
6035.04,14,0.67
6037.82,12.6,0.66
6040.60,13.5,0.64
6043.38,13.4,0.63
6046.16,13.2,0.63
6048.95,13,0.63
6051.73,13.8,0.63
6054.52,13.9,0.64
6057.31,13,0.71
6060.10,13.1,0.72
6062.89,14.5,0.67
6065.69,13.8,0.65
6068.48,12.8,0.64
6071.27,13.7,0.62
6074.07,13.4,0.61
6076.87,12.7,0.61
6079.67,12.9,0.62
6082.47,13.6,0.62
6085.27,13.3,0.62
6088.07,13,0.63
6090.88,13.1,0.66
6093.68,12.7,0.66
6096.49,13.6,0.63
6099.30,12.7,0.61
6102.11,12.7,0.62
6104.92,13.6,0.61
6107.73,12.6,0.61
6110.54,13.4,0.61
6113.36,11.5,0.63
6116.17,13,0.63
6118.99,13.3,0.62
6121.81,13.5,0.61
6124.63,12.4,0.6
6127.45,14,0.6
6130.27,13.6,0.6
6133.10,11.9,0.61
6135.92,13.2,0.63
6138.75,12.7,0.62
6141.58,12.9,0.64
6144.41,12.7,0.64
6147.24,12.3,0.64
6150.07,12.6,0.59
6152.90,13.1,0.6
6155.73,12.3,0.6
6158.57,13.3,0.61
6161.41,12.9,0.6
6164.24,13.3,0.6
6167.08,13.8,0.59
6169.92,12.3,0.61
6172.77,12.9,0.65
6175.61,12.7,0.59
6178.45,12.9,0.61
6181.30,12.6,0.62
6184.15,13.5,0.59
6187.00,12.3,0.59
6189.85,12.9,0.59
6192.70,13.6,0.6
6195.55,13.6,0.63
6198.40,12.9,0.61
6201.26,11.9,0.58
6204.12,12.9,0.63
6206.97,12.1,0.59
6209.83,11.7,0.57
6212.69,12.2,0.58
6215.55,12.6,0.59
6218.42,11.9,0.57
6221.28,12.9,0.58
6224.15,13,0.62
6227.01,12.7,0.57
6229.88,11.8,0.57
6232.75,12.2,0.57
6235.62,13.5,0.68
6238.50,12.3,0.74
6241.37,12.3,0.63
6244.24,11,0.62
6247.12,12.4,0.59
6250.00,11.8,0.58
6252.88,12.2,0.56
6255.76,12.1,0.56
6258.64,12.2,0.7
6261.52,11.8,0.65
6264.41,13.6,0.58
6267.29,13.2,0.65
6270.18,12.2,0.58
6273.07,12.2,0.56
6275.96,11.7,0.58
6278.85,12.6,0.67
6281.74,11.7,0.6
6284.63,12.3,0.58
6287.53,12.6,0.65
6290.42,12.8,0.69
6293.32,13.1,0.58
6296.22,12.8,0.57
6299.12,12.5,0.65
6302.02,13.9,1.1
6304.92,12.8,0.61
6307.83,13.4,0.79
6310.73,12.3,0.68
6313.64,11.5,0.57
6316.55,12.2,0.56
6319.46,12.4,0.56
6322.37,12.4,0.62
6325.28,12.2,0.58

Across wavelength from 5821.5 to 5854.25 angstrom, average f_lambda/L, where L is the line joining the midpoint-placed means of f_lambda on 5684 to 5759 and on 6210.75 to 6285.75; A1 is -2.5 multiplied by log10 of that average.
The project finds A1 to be -0.09 mag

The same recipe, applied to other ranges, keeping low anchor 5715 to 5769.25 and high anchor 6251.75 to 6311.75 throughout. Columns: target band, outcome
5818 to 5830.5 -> -0.08 mag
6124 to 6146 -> 0.02 mag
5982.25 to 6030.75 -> 0.04 mag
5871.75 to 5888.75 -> -0.14 mag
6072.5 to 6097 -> 0.02 mag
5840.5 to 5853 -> -0.11 mag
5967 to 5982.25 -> 0.05 mag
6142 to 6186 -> 0.01 mag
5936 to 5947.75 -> -0.10 mag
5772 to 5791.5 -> -0.06 mag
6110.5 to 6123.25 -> 0.03 mag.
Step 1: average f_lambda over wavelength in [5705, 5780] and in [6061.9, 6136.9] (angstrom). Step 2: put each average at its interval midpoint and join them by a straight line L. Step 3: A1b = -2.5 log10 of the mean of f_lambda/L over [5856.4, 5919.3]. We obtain -0.12 mag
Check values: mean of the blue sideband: 14.7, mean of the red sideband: 13.1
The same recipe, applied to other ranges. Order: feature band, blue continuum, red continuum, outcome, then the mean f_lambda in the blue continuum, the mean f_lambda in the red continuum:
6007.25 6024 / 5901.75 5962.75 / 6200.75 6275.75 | 0.13 mag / 15.4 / 12.3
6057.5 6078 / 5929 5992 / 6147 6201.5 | 0.03 mag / 14.5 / 12.9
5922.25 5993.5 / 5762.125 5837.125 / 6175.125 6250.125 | -0.05 mag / 14.8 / 12.5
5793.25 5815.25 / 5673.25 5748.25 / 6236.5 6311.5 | 0.05 mag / 15.2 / 12.5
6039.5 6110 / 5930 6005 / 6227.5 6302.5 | 0.03 mag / 14.3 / 12.4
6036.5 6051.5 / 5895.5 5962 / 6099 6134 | 0.05 mag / 15.3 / 13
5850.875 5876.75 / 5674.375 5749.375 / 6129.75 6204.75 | -0.13 mag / 15.1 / 12.9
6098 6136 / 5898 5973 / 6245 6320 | 0.07 mag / 15.2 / 12.5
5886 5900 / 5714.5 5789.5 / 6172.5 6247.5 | -0.09 mag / 14.8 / 12.6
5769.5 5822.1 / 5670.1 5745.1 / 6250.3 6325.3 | 0.01 mag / 15.2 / 12.5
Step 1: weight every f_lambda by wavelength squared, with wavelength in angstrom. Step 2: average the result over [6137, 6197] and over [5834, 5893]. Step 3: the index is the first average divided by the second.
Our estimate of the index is 0.9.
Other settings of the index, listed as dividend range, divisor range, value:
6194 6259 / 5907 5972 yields 0.89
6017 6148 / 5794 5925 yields 0.93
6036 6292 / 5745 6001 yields 0.94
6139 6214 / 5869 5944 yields 0.90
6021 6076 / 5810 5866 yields 0.95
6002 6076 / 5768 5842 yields 0.96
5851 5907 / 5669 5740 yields 1.10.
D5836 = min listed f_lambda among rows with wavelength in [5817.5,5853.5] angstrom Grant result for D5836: 13.7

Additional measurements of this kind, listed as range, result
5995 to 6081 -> 8.45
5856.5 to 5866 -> 14.9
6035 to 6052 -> 12.6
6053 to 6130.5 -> 11.5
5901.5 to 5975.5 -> 10.6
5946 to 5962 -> 14.4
